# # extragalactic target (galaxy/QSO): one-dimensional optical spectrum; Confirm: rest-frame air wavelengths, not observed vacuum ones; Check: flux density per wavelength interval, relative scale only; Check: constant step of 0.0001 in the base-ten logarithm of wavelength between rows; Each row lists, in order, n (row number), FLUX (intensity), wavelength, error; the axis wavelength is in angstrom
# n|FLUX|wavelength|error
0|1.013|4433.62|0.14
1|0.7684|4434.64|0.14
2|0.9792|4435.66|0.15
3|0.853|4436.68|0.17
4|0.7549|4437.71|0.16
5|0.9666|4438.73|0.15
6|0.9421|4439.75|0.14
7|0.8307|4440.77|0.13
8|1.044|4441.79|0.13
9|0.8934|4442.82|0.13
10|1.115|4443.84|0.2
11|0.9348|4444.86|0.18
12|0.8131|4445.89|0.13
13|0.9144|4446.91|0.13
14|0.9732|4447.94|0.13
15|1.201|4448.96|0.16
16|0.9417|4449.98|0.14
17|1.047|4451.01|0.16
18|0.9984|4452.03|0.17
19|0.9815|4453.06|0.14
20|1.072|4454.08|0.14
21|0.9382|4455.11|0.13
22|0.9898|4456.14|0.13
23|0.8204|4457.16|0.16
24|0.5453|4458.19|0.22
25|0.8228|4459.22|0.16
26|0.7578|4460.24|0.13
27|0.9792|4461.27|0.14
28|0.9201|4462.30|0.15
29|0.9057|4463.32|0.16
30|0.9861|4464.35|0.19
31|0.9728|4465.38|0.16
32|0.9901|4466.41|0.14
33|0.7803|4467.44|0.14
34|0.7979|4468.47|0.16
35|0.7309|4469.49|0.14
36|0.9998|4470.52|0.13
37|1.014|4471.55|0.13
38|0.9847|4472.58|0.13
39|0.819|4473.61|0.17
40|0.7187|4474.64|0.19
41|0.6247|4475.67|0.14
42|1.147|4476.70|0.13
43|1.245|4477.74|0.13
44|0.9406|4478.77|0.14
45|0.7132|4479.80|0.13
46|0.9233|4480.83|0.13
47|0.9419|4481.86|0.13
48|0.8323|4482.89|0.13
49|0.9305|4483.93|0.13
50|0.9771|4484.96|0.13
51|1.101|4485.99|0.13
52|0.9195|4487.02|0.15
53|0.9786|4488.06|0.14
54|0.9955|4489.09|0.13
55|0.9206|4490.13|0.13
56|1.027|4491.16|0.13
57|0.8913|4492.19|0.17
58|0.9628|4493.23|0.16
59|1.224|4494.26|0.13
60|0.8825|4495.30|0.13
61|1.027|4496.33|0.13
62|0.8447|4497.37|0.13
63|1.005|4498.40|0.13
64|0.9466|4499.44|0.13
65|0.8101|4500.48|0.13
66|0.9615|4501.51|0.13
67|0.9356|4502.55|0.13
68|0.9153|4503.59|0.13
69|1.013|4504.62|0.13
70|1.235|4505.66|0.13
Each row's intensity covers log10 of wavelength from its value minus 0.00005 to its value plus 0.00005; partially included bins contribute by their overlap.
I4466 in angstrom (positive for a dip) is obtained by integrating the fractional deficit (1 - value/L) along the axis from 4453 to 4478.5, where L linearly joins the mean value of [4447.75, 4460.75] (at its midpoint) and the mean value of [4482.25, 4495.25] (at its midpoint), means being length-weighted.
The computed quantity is 1.2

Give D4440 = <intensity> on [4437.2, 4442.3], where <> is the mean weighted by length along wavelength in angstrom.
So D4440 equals 0.909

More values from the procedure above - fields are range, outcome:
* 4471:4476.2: 0.834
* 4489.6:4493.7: 0.95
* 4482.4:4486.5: 0.96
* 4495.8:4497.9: 0.939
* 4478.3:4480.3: 0.826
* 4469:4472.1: 0.917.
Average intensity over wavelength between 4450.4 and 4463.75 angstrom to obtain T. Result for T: 0.906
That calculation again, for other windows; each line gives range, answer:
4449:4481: 0.911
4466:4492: 0.922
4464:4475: 0.891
